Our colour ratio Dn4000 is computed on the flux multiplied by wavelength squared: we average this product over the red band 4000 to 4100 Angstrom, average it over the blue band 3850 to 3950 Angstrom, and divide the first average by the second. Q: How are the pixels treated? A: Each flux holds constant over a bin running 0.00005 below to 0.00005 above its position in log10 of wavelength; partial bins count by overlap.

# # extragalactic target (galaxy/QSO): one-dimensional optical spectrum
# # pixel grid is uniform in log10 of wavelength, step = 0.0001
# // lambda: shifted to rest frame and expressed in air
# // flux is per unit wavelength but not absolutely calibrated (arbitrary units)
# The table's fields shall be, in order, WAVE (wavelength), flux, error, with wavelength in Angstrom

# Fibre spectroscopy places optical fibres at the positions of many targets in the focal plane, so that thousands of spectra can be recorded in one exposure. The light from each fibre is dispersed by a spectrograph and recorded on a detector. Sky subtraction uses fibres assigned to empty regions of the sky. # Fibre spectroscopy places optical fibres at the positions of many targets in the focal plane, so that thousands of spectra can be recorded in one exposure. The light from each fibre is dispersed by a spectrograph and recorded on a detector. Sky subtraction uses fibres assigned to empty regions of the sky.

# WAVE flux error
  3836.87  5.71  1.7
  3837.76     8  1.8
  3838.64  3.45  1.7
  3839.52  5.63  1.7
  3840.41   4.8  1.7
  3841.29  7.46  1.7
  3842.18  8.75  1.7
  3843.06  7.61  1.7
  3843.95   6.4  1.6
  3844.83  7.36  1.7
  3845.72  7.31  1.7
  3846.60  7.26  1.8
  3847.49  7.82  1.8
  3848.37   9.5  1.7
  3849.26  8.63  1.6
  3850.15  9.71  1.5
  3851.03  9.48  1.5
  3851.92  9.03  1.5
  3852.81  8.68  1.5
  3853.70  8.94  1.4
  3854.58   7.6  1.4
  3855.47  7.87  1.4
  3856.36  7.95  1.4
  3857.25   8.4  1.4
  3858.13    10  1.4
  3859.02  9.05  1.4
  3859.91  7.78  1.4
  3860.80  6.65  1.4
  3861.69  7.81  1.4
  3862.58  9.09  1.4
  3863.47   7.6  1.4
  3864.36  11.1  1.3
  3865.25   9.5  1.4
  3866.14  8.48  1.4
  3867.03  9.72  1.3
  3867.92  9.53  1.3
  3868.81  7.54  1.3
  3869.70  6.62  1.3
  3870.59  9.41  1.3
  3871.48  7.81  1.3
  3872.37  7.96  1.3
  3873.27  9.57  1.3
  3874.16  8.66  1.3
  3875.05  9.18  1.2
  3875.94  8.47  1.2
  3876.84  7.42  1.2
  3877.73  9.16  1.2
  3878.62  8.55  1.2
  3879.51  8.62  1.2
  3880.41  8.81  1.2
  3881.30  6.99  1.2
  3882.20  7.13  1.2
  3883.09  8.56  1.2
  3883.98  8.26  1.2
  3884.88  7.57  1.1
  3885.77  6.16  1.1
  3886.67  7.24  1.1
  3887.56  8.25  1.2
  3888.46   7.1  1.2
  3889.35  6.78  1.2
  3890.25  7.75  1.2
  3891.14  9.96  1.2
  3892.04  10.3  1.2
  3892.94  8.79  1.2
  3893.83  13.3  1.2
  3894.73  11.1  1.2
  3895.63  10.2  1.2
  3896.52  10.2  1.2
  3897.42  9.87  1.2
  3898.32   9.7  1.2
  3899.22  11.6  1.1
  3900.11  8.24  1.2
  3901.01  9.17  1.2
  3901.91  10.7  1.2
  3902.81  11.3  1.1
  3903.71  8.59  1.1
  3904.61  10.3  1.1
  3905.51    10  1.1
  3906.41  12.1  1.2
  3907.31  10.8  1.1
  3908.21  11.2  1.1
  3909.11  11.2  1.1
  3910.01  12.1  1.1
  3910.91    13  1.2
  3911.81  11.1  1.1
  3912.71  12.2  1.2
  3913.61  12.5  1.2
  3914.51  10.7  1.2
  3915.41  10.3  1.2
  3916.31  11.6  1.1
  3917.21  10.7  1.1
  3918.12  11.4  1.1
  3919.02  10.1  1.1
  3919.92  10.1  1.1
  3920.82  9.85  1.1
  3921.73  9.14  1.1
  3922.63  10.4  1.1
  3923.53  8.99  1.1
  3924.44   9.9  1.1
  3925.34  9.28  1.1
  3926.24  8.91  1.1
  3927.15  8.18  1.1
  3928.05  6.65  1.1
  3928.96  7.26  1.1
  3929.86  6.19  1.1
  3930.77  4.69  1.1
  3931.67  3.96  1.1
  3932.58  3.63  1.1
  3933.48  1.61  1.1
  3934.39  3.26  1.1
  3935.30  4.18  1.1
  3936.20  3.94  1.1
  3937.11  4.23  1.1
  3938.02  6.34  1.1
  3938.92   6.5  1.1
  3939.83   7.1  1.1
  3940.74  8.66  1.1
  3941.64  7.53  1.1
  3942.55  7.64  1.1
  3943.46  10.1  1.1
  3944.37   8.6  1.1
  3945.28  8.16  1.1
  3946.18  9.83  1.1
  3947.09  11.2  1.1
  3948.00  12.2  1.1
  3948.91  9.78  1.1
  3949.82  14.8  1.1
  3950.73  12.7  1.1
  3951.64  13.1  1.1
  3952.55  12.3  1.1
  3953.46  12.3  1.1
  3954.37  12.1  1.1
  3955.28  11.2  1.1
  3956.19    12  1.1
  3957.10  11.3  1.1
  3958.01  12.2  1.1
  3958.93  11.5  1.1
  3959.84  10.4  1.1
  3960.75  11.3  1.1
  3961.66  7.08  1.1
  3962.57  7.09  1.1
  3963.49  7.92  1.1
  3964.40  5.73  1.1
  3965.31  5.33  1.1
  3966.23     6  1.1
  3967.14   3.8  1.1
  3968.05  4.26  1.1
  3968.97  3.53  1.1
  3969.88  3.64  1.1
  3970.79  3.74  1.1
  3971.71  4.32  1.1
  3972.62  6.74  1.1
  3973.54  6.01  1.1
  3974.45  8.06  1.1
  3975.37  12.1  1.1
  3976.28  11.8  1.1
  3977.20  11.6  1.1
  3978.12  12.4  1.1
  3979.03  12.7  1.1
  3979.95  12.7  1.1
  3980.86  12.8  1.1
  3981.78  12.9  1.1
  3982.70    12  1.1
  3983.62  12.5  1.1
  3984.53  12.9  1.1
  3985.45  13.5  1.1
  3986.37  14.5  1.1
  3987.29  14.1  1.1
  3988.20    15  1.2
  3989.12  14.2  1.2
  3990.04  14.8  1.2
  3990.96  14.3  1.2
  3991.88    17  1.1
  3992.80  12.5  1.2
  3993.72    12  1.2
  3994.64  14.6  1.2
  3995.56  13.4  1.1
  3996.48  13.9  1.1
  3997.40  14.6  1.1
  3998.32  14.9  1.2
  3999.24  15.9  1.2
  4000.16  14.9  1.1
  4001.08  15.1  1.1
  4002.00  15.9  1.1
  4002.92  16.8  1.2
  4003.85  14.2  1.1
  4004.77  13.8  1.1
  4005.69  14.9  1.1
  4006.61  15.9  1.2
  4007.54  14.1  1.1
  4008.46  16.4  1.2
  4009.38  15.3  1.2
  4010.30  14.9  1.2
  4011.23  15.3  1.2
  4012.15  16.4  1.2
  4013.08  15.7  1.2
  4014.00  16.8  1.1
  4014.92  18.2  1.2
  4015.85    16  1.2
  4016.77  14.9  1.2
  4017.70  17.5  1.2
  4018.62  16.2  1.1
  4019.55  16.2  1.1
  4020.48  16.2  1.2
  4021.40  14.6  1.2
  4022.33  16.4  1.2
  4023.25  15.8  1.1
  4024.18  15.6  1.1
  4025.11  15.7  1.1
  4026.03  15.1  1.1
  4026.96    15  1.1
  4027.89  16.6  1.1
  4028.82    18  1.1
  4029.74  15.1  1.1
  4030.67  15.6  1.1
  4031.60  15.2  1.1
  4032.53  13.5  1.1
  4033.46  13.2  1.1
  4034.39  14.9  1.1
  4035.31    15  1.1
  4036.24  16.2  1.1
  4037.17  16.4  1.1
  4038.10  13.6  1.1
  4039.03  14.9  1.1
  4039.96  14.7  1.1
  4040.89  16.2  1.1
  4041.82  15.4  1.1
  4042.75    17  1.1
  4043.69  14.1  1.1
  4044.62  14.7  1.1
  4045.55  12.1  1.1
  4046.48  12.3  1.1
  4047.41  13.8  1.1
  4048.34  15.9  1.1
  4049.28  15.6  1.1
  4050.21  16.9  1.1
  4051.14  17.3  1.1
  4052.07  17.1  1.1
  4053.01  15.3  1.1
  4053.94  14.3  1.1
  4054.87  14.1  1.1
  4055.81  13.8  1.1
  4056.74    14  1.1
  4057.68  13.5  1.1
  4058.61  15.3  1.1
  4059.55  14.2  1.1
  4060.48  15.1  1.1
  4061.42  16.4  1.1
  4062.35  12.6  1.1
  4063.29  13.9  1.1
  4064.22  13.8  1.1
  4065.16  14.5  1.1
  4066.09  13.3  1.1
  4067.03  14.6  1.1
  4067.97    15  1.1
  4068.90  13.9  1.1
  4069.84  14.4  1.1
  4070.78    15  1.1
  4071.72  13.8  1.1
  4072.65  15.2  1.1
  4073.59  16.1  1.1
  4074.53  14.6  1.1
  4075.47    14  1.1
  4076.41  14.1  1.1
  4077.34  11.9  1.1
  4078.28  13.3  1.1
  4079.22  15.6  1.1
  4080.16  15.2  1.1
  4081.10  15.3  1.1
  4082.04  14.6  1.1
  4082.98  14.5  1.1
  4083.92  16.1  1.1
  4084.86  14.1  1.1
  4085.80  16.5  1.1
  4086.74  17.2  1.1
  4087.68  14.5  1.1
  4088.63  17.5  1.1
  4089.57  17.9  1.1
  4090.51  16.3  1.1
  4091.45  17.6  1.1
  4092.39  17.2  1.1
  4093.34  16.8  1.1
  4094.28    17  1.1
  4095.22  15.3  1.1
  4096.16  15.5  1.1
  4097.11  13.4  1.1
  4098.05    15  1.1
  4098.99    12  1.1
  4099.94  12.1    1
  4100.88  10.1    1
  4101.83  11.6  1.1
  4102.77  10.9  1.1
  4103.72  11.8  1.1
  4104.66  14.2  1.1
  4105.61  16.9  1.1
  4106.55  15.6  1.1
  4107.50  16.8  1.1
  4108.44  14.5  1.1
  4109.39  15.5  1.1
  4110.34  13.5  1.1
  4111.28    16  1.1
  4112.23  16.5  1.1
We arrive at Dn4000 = 1.85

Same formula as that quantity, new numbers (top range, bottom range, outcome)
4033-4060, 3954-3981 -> 1.79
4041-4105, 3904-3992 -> 1.63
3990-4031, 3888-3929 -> 1.60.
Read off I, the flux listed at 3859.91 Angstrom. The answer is 7.78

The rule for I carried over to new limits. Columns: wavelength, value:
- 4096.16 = 15.5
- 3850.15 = 9.71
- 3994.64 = 14.6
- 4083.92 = 16.1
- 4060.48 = 15.1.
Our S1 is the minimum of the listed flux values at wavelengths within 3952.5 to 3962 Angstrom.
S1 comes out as 7.08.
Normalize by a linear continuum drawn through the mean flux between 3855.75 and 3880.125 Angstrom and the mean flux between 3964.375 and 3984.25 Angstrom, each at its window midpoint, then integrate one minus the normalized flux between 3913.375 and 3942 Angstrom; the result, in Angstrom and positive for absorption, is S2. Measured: 2.8 Angstrom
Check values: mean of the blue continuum 8.57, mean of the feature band 7.7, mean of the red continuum 8.5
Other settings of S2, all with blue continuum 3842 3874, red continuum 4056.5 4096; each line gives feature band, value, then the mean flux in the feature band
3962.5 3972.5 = 5.73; 5.01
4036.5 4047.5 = -0.51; 14.7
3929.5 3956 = 6.78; 8.25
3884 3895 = 0.90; 8.63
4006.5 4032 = -4.91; 15.9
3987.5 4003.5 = -2.64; 14.7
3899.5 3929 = -0.50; 10.3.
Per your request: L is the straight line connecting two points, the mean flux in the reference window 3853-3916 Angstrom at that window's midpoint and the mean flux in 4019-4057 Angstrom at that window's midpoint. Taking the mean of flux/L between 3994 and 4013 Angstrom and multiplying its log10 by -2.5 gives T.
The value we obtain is -0.09 mag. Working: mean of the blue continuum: 9.25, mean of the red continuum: 15.2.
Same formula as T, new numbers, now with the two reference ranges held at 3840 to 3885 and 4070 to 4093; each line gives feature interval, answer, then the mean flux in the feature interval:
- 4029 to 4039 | -0.09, 15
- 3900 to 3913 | -0.12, 10.8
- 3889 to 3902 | -0.05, 9.84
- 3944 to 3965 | 0.06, 10.6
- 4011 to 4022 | -0.22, 16.2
